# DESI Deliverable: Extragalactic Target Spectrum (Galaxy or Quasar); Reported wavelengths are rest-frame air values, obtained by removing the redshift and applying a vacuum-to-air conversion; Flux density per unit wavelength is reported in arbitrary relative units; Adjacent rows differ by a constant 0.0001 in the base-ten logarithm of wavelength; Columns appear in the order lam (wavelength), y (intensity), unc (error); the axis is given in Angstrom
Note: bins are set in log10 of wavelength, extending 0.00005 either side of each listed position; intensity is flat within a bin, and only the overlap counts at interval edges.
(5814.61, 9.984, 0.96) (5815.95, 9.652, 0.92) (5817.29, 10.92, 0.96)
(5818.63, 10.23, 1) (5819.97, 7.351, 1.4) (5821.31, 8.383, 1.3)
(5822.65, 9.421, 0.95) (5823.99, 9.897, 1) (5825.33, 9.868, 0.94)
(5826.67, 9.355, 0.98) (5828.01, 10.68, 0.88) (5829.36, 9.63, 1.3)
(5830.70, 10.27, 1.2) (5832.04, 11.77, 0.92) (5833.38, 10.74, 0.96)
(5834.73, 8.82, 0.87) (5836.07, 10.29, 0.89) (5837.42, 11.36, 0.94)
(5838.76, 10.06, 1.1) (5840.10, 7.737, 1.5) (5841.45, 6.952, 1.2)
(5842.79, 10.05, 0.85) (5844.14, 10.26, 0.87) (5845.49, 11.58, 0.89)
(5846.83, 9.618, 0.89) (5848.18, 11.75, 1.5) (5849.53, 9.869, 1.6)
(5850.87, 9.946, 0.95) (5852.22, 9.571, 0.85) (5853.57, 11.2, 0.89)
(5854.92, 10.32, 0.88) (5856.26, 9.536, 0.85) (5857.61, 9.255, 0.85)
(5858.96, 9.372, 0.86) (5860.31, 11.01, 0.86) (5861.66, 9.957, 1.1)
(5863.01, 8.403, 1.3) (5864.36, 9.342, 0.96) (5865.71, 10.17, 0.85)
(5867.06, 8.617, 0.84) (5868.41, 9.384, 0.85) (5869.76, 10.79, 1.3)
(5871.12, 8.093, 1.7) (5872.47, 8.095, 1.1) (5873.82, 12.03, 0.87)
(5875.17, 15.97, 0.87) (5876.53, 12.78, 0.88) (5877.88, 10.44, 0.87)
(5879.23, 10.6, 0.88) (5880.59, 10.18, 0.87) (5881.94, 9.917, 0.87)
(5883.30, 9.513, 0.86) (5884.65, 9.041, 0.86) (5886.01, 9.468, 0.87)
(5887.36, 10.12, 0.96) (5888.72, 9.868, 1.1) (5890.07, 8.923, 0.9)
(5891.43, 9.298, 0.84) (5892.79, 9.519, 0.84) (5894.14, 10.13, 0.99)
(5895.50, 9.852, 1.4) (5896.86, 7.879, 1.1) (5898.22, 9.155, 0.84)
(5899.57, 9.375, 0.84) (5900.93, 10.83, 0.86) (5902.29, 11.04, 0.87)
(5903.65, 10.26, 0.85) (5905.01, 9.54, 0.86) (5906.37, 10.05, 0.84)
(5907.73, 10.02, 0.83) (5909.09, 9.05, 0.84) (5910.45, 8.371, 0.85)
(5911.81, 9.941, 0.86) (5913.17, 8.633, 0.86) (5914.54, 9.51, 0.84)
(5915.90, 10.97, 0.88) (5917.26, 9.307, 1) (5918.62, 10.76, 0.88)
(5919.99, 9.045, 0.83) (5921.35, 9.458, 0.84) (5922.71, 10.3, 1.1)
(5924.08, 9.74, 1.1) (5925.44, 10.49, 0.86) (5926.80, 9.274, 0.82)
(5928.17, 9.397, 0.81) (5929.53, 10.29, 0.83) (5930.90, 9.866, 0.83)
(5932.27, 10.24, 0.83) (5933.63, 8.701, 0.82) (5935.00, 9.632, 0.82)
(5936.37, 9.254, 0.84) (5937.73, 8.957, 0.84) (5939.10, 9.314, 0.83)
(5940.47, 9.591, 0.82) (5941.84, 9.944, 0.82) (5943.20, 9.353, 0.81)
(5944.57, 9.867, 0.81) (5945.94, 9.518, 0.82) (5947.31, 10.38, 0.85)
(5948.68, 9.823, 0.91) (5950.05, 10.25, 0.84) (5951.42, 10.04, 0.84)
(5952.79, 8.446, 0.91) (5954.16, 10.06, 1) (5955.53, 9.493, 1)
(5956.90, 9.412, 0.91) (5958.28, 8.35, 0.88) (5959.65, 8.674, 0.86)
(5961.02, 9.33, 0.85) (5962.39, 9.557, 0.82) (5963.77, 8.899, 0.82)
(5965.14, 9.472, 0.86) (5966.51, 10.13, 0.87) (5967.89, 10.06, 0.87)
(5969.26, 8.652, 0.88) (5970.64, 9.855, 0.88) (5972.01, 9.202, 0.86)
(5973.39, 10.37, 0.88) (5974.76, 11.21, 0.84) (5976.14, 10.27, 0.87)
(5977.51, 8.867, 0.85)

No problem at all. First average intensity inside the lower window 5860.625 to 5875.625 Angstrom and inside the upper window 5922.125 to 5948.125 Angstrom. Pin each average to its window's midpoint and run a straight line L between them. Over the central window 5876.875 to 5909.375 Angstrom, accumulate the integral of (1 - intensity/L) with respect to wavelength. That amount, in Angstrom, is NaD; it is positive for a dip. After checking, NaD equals 0.3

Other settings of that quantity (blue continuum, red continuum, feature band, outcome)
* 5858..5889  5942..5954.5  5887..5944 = 1.56 Angstrom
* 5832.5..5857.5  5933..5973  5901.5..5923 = -0.23 Angstrom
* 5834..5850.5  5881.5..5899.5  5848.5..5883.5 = -1.98 Angstrom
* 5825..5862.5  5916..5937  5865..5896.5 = -0.62 Angstrom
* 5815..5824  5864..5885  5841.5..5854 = -0.45 Angstrom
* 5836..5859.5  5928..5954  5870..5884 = -1.32 Angstrom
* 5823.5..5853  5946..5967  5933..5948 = 0.08 Angstrom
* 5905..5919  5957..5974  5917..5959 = -0.56 Angstrom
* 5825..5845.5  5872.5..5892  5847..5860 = 0.05 Angstrom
